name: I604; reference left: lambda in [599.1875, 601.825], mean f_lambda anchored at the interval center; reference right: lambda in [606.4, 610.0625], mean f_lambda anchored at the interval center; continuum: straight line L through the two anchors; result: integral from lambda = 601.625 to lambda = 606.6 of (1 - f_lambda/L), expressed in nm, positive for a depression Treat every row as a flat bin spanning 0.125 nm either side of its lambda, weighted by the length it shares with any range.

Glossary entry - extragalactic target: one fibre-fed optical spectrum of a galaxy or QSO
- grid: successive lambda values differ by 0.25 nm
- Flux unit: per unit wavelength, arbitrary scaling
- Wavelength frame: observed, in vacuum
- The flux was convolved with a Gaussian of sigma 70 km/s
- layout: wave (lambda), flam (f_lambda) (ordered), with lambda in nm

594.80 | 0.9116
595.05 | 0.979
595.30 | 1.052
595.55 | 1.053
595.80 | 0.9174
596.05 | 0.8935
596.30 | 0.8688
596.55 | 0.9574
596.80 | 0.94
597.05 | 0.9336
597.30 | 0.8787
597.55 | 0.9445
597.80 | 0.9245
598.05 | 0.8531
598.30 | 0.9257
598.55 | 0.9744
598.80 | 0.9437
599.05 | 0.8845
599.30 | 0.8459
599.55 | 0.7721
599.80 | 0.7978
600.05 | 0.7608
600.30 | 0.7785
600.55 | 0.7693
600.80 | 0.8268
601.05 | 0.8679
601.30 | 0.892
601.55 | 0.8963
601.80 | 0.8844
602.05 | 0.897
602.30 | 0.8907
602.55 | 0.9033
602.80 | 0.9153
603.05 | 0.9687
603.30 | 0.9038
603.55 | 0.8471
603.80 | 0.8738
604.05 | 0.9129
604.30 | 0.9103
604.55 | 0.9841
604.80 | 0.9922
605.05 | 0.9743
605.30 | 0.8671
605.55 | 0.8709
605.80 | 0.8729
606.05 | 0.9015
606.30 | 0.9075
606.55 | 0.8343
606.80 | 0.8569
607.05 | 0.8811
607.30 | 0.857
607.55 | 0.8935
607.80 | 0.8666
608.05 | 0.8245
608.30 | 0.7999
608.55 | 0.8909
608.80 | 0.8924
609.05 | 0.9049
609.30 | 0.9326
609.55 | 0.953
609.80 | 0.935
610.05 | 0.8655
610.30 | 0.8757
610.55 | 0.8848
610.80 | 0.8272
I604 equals -0.33 nm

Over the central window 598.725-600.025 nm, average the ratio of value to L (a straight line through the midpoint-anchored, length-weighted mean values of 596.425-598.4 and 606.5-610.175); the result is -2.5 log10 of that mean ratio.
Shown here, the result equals 0.09 mag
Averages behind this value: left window 0.92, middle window 0.838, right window 0.88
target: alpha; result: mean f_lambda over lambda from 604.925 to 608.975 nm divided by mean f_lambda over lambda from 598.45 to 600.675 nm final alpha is 1.05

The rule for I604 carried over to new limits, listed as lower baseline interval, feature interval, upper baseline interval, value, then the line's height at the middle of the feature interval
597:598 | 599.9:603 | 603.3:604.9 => 0.19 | 0.916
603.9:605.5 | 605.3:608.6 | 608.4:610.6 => 0.20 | 0.921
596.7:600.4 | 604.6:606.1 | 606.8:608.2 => -0.09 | 0.866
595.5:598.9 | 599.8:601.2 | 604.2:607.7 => 0.17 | 0.916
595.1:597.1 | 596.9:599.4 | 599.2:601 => -0.11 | 0.873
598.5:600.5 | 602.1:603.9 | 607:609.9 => -0.09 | 0.856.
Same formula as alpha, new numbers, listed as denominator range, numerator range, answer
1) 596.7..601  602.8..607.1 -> 1.04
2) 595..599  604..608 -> 0.96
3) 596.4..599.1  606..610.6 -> 0.95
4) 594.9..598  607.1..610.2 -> 0.94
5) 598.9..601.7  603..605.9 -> 1.10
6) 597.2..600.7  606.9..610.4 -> 1.03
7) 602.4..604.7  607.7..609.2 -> 0.95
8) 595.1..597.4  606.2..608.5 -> 0.91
